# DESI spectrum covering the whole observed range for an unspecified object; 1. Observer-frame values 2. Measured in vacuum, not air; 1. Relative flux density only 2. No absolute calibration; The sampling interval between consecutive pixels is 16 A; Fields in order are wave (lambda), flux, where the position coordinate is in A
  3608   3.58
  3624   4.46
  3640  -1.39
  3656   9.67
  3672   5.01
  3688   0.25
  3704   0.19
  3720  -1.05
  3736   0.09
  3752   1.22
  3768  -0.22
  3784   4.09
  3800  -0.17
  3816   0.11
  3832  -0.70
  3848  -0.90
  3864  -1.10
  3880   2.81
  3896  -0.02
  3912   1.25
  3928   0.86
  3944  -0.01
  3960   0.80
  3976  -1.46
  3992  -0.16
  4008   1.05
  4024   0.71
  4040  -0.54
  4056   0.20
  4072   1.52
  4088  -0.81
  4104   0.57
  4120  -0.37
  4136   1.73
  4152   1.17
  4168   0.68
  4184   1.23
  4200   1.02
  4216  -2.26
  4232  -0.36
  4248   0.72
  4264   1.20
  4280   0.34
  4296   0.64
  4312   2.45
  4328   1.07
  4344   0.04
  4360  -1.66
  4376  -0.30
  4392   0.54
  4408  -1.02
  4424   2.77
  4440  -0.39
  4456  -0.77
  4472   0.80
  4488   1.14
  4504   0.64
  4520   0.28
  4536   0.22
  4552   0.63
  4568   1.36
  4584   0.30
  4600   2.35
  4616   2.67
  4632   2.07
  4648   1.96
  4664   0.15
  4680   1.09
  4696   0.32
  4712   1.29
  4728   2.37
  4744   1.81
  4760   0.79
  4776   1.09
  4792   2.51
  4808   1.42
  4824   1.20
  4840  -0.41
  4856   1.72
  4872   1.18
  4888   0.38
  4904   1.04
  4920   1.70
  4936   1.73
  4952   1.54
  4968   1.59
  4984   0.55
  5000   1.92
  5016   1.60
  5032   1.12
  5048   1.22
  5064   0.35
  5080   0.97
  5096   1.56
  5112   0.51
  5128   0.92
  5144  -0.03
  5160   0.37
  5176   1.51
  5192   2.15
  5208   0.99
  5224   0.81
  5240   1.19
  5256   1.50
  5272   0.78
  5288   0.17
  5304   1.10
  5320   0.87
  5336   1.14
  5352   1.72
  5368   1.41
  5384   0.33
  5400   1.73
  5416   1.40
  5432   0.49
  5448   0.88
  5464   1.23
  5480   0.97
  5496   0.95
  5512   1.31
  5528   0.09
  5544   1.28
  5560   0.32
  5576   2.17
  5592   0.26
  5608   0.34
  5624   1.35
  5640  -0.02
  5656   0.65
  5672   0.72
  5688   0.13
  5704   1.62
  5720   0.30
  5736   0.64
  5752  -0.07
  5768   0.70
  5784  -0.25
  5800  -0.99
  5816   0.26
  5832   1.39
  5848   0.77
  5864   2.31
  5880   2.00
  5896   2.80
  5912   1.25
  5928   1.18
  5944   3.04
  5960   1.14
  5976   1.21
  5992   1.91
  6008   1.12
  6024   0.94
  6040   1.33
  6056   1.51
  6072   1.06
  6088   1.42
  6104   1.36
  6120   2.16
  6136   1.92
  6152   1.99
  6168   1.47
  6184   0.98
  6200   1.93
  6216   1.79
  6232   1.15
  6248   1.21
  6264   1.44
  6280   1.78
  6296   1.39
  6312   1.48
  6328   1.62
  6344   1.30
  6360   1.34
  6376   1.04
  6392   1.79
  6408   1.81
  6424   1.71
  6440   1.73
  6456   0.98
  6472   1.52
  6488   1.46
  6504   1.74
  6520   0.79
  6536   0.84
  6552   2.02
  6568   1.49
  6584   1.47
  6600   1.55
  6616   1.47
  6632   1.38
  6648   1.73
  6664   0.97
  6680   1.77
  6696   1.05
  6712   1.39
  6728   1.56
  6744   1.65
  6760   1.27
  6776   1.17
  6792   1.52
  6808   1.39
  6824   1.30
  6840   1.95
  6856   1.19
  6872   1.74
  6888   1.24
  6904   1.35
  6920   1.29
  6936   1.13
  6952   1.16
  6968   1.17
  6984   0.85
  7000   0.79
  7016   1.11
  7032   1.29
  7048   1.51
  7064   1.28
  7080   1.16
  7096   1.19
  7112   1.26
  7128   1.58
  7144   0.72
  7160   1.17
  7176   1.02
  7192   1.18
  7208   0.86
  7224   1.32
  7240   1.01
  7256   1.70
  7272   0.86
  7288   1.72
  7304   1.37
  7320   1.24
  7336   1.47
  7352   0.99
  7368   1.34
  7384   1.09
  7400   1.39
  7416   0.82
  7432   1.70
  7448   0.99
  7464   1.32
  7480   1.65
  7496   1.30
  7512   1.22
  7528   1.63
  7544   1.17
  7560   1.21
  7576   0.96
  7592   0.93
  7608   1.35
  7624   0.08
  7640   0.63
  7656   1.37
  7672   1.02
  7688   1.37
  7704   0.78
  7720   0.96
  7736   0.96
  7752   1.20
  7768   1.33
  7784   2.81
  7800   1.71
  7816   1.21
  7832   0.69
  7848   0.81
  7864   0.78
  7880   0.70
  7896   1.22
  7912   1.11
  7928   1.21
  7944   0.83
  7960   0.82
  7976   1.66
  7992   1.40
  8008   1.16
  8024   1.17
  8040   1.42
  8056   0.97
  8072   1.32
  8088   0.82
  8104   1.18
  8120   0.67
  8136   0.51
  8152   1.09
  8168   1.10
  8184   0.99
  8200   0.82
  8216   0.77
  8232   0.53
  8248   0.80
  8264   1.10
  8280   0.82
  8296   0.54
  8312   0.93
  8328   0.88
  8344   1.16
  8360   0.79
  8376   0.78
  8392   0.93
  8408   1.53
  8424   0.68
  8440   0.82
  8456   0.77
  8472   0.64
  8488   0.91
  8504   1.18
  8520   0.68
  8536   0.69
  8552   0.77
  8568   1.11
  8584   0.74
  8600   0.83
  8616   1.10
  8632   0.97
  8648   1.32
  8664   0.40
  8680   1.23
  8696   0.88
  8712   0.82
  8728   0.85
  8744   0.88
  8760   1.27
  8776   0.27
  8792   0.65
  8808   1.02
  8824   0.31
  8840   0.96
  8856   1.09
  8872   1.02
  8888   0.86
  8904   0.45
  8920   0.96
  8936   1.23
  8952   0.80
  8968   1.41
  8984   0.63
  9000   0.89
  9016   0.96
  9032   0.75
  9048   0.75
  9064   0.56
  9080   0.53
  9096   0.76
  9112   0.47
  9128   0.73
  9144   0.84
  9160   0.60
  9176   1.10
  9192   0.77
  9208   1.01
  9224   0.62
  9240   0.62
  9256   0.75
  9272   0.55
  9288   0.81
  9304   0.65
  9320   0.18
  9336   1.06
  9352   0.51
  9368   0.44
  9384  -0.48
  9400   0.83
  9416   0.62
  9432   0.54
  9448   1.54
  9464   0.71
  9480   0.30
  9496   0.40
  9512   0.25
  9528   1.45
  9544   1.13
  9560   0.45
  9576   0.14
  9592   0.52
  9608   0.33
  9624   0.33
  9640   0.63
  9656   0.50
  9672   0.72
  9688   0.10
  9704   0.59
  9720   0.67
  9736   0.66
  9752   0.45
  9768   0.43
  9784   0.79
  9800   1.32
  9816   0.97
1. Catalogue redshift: 0.19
